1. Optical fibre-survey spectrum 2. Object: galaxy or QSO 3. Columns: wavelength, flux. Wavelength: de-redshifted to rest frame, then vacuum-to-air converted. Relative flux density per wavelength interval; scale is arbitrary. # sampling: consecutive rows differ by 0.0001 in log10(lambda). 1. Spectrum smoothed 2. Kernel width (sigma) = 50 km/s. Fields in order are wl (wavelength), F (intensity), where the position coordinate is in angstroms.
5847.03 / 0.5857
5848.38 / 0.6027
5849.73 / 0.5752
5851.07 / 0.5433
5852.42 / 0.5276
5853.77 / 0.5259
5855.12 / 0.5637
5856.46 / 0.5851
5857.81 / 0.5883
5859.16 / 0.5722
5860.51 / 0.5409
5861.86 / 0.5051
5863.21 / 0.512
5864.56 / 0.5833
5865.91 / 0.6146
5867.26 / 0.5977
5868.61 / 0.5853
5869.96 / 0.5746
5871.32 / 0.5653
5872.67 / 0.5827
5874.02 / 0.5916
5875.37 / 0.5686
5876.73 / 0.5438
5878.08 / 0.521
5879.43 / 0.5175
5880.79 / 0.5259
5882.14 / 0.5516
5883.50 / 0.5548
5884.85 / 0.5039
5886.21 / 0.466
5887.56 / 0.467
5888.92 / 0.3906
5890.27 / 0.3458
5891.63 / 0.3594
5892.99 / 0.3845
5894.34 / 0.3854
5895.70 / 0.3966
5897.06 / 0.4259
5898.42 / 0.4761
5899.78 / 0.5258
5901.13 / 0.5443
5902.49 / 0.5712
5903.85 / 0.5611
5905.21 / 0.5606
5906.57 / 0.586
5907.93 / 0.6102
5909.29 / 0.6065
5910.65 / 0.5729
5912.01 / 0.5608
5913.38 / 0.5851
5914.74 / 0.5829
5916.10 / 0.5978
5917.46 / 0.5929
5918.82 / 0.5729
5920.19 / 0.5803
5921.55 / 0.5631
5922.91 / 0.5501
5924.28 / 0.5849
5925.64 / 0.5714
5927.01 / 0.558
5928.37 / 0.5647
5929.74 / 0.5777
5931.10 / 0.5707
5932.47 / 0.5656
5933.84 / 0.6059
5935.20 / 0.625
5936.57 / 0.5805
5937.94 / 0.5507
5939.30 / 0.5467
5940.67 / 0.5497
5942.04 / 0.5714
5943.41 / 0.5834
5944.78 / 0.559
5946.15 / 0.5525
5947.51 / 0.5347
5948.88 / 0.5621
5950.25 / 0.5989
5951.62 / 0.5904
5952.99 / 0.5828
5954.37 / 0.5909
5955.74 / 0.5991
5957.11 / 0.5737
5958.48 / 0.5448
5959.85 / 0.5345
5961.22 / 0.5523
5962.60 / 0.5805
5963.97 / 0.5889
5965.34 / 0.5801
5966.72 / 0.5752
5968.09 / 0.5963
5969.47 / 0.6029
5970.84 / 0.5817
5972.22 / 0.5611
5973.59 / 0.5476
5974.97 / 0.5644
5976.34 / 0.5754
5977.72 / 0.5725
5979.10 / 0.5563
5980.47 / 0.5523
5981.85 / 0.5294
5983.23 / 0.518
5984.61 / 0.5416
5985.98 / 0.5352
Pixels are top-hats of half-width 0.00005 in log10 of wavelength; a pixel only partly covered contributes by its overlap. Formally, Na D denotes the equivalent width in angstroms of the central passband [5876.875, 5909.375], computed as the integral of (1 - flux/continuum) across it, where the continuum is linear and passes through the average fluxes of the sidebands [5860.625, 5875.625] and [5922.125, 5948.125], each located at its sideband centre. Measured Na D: 4.4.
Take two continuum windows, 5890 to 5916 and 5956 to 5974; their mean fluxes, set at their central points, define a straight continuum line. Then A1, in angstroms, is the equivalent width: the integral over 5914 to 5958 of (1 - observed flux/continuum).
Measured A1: -2.5 angstroms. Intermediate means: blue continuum 0.512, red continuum 0.572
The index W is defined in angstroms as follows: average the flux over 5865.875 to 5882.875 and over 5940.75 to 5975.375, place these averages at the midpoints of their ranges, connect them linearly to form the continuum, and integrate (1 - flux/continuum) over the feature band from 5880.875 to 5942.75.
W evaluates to 3.5 angstroms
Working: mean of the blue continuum 0.563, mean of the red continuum 0.572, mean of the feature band 0.535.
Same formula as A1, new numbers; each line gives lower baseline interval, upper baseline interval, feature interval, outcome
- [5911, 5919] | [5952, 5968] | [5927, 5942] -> 0.2 angstroms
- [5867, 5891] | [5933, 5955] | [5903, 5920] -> -1.0 angstroms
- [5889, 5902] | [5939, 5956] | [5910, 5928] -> -3.0 angstroms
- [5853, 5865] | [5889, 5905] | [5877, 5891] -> 0.1 angstroms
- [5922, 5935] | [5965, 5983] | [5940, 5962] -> 0.1 angstroms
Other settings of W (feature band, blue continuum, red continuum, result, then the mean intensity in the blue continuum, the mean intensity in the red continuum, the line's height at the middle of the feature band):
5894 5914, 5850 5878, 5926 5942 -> 1.2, 0.563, 0.572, 0.568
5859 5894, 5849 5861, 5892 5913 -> 1.4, 0.559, 0.516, 0.54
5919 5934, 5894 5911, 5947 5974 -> -0.7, 0.527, 0.574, 0.546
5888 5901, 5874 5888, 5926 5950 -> 2.9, 0.526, 0.569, 0.536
